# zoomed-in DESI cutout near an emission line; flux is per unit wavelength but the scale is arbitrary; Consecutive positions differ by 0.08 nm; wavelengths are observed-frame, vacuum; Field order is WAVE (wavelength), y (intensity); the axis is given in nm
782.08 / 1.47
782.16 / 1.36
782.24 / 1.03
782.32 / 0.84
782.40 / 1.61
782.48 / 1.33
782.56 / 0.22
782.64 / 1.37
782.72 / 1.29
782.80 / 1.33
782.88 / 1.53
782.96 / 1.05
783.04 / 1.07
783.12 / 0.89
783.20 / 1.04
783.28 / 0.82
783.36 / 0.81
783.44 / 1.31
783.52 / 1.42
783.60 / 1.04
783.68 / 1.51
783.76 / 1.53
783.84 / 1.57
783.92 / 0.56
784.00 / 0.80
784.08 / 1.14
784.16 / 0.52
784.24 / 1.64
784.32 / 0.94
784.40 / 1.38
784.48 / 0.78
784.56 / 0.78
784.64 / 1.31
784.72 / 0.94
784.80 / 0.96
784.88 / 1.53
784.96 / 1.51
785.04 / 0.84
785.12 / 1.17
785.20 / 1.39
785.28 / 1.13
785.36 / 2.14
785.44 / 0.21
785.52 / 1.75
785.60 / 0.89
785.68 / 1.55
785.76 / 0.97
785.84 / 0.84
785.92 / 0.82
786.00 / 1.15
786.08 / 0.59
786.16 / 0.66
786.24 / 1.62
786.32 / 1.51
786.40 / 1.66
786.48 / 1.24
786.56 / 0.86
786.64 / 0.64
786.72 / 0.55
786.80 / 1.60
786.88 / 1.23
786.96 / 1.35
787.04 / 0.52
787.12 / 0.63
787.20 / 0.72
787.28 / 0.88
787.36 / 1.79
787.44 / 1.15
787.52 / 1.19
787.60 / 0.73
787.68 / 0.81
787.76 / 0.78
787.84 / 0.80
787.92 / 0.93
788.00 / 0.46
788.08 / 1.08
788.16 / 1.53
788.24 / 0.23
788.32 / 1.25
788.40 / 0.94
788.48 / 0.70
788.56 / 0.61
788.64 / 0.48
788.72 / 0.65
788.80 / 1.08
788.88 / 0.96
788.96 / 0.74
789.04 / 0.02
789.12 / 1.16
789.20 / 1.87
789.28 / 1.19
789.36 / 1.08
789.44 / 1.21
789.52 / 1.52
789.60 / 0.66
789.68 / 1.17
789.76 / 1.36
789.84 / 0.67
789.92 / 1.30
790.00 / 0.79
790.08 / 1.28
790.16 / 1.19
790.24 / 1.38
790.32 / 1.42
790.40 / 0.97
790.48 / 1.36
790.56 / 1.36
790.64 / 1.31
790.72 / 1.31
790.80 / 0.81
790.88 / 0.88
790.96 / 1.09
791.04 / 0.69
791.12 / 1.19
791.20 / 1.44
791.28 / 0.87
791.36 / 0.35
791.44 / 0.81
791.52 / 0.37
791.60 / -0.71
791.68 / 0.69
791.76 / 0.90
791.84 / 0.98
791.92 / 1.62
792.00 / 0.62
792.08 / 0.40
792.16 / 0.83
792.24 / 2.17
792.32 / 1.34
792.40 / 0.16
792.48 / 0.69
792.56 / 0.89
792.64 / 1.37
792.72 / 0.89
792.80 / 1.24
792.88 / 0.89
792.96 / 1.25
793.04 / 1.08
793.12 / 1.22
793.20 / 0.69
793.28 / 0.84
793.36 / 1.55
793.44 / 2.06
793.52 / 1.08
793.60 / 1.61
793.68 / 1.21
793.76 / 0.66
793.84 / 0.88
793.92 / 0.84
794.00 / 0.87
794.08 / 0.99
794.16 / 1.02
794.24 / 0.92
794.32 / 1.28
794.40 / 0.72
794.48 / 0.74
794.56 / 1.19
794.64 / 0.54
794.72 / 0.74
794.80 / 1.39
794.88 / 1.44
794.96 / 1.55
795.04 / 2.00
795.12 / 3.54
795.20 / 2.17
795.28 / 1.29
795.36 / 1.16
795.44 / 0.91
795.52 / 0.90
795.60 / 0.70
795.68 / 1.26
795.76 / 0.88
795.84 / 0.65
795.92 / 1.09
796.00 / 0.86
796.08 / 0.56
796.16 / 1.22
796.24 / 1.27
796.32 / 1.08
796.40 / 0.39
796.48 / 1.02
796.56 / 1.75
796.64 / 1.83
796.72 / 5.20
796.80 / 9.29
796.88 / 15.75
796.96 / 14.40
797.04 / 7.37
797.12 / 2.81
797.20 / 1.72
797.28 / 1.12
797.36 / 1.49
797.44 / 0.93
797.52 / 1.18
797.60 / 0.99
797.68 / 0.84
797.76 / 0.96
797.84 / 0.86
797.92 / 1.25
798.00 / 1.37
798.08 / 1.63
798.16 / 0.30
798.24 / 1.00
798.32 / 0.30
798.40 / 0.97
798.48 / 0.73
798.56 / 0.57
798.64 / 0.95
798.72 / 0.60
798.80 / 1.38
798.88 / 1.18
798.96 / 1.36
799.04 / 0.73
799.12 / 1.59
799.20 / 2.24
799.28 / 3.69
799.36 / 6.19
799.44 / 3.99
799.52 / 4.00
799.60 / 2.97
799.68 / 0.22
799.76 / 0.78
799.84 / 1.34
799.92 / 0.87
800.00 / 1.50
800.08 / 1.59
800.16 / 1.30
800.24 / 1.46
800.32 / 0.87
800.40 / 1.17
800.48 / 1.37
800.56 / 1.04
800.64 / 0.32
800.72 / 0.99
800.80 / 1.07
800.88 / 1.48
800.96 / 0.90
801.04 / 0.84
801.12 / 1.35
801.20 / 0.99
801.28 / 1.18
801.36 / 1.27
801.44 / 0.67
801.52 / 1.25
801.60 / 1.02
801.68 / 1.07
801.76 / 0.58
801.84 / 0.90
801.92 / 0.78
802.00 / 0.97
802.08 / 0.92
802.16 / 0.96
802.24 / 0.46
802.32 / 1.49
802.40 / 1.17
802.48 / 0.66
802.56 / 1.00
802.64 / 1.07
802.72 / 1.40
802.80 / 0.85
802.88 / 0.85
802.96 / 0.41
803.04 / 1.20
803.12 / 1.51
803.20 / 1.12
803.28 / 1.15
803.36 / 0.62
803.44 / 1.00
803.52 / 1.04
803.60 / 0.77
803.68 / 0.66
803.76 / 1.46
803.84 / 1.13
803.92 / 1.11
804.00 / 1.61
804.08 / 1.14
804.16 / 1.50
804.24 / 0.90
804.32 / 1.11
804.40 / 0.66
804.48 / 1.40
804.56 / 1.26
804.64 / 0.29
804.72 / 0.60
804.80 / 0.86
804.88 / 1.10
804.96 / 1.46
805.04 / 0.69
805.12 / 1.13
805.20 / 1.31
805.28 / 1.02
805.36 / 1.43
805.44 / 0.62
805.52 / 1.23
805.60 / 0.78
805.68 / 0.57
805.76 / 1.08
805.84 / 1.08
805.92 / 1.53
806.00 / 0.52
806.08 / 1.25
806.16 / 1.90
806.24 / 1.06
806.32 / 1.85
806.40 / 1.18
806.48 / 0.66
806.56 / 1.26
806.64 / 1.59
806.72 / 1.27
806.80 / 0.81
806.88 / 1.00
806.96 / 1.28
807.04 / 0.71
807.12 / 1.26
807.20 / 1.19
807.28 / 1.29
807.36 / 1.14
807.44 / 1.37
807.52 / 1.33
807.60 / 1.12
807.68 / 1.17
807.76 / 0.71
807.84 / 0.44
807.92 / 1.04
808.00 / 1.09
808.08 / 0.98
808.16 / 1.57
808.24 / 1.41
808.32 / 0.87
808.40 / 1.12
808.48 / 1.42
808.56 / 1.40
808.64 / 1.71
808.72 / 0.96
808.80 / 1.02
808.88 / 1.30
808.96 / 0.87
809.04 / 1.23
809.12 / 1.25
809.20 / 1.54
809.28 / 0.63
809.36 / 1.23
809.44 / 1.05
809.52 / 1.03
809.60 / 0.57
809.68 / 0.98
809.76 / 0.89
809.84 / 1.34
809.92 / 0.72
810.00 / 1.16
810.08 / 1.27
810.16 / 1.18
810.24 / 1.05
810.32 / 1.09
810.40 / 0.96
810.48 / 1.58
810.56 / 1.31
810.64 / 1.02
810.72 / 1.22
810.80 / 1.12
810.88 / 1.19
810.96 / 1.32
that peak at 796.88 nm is Halpha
